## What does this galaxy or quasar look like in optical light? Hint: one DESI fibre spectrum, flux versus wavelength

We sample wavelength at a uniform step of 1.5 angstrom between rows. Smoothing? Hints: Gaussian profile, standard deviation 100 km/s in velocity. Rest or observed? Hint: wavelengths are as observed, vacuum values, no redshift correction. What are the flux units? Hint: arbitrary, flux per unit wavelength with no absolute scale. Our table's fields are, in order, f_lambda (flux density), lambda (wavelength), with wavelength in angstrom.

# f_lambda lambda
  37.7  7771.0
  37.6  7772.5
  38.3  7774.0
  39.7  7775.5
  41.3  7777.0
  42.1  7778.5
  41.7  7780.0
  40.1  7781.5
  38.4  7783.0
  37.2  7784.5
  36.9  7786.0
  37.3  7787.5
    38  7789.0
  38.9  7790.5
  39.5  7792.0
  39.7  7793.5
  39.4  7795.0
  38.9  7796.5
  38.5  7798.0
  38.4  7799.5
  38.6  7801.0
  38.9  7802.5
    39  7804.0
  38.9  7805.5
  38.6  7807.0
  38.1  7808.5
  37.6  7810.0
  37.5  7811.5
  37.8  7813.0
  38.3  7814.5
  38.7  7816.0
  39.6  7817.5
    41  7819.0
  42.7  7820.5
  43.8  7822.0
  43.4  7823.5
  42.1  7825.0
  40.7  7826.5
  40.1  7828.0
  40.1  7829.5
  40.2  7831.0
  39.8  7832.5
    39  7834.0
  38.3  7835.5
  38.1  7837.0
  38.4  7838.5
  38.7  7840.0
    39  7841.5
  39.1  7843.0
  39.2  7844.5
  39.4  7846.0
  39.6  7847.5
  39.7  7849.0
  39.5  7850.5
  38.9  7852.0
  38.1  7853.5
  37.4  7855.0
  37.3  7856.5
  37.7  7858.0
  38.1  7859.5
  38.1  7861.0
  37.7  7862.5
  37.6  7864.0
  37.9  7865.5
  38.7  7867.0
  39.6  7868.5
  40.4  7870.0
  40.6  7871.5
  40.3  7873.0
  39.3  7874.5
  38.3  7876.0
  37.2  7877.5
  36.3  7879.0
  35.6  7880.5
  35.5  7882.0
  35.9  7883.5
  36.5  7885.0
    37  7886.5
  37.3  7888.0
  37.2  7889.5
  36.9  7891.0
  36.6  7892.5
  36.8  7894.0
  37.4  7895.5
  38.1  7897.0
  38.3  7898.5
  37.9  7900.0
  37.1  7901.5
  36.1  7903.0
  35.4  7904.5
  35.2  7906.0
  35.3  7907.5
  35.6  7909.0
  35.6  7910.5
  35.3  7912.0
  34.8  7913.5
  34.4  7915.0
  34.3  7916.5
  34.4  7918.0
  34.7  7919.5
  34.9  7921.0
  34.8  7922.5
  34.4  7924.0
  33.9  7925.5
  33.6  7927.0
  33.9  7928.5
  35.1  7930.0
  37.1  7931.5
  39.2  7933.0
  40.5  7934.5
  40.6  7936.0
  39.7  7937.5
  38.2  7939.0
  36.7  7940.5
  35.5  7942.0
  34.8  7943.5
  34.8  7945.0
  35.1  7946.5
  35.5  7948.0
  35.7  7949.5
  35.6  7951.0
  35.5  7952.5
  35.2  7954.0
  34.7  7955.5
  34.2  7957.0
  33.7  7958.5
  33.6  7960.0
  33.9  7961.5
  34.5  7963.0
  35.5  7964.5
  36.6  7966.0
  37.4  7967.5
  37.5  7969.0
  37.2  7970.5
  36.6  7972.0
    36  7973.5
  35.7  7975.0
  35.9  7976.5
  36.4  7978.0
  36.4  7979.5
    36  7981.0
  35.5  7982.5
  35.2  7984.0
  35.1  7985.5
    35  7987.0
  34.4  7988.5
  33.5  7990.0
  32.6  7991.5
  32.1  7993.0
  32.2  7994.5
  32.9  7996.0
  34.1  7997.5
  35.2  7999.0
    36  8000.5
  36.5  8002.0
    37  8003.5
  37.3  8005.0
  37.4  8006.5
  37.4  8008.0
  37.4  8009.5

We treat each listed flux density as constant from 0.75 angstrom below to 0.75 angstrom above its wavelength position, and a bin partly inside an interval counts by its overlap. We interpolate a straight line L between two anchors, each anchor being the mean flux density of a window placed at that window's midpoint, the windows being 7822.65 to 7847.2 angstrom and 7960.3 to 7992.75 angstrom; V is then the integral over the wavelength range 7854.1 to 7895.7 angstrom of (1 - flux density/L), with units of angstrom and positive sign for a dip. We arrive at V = 0.9 angstrom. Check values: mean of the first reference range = 39.7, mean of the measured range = 37.7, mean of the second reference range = 35.5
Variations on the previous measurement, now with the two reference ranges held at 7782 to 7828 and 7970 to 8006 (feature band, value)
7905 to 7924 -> 1.0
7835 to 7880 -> -0.6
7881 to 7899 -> 0.2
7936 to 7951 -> -0.1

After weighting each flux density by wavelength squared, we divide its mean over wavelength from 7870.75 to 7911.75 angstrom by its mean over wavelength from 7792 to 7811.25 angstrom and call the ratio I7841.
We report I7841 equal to 1.0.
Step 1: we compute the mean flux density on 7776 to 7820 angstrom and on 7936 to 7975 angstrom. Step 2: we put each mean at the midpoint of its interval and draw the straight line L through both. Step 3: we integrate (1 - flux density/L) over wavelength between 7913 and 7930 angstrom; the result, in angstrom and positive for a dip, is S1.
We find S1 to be 1.0 angstrom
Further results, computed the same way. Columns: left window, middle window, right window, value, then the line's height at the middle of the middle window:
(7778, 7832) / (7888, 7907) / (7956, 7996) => 0.09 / 37.1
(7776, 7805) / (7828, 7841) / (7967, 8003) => -0.31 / 38.2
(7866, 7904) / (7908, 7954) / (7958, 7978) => 0.99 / 36.6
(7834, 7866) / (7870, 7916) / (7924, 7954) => 0.73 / 37.4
